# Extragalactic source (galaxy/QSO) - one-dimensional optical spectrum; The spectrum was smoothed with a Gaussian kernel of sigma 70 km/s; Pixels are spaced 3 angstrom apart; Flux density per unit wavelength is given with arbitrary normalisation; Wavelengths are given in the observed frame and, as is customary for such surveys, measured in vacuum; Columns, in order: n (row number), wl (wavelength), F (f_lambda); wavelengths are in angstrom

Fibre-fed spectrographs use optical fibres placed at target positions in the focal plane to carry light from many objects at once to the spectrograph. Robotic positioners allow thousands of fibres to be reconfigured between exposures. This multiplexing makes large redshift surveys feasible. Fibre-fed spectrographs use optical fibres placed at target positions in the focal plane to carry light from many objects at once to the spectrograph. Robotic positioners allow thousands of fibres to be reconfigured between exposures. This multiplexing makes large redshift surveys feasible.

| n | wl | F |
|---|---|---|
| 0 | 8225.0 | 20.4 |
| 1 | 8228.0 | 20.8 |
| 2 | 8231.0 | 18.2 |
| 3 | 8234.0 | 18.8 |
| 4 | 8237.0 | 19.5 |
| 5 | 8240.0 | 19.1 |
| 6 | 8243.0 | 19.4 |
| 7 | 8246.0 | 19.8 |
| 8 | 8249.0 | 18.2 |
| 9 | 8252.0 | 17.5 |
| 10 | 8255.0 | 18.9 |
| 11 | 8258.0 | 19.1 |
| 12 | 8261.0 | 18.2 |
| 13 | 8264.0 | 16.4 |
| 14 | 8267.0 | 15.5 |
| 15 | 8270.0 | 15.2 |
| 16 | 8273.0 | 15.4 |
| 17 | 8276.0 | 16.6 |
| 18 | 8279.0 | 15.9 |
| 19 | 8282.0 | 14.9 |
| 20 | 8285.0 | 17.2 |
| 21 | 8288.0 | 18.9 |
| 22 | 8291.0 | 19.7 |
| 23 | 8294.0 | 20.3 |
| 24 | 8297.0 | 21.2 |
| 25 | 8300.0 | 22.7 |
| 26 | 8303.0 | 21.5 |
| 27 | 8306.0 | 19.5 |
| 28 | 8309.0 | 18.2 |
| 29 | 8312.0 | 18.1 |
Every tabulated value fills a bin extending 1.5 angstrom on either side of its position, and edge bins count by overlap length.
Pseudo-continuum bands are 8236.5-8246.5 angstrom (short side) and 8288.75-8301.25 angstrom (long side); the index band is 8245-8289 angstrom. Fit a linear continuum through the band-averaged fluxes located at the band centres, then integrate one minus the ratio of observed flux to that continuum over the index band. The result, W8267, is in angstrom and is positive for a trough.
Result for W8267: 6.4 angstrom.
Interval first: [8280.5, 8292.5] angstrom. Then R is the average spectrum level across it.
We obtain 17.7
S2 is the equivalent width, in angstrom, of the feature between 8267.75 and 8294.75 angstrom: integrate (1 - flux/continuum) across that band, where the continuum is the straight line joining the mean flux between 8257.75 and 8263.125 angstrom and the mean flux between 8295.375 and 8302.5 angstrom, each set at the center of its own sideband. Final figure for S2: 4.4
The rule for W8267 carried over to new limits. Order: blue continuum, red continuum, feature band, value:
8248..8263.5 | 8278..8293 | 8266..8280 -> 1.6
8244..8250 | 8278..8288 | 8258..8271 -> 0.8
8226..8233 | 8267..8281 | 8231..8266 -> -1.3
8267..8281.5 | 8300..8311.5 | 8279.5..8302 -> -1.5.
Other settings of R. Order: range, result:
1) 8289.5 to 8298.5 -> 20.4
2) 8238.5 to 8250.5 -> 19.1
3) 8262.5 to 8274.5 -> 15.6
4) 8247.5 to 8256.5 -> 18.2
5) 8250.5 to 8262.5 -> 18.4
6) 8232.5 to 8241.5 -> 19.1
